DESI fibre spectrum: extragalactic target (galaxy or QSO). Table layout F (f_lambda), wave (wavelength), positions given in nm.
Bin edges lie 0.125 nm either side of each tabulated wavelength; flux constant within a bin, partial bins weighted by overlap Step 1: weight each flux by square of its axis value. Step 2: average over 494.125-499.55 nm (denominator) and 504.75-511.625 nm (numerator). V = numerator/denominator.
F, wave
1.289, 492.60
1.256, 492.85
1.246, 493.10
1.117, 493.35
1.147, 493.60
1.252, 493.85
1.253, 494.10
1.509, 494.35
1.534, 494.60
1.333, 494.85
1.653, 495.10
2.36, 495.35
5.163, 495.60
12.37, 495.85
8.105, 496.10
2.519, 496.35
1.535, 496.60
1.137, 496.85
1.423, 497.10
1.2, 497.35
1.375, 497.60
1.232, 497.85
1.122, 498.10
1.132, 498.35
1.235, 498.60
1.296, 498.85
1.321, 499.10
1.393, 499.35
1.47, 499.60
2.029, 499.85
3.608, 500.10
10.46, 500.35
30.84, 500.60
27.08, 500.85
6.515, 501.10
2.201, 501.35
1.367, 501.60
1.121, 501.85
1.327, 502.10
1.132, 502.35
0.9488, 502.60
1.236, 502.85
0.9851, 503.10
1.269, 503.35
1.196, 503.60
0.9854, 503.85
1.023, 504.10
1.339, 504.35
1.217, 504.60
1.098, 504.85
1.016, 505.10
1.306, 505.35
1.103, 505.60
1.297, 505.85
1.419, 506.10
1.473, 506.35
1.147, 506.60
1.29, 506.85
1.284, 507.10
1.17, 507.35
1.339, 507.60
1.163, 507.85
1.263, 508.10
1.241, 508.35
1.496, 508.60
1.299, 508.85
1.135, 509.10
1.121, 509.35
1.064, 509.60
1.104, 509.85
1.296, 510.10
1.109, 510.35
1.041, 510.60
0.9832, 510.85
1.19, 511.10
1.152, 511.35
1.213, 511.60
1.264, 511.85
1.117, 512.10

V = 0.52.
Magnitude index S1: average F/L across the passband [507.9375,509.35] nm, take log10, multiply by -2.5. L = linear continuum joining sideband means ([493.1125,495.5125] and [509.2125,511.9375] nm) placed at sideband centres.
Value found -0.08 mag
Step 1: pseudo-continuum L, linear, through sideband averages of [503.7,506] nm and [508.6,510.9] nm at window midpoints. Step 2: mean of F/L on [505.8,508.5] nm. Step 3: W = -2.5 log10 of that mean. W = -0.11 mag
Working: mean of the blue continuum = 1.16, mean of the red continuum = 1.15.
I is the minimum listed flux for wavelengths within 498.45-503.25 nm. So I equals 0.9488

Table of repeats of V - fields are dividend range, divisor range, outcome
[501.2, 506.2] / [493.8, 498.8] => 0.51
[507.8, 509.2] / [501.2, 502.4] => 0.84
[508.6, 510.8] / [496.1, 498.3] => 0.67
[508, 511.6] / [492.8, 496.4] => 0.42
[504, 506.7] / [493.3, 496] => 0.44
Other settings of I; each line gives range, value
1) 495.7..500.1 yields 1.122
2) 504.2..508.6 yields 1.016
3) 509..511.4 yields 0.9832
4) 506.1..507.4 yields 1.147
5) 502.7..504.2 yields 0.9851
